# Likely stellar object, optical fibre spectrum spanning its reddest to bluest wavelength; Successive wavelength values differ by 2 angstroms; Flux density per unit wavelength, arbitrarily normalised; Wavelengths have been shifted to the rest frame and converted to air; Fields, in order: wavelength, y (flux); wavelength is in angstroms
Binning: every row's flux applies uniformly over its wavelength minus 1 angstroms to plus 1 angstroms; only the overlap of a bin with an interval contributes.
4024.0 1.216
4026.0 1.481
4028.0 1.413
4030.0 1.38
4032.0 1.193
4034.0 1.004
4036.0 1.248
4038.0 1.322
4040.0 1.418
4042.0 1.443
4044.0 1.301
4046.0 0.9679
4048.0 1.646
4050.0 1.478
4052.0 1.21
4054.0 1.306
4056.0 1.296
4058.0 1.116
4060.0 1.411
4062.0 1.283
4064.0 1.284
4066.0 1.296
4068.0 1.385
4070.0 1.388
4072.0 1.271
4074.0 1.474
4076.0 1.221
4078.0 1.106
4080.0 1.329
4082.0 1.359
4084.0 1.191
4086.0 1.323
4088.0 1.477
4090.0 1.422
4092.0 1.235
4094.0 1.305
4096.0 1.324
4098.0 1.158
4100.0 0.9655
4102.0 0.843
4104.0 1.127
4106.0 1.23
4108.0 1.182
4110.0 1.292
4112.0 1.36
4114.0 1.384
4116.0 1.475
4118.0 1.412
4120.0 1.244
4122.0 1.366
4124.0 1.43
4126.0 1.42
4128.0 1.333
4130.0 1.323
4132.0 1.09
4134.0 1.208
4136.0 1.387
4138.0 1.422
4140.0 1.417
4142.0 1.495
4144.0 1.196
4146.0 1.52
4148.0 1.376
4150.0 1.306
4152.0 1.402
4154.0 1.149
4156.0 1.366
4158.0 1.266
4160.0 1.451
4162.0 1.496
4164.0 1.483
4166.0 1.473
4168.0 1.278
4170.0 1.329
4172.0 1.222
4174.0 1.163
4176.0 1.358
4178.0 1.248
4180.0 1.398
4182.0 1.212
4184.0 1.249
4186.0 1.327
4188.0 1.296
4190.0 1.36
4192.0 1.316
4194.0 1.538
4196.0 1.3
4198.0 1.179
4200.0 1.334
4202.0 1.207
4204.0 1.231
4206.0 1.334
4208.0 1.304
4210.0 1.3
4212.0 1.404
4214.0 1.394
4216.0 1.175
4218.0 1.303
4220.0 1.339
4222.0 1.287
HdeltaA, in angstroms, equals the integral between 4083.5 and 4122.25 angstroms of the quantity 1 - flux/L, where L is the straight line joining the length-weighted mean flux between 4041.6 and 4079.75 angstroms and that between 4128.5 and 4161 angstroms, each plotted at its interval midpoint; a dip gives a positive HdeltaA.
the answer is 1.68 angstroms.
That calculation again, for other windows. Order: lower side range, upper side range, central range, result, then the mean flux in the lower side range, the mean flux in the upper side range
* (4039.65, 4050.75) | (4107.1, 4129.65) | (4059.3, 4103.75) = 3.0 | 1.37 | 1.35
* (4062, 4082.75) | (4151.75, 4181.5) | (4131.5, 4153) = -0.4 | 1.31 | 1.34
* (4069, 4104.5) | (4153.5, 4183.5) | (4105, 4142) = -1.4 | 1.25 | 1.33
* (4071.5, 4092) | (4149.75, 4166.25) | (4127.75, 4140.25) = 0.5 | 1.31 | 1.38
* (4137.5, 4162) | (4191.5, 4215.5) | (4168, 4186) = 0.9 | 1.37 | 1.32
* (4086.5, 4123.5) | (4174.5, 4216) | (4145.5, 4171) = -1.6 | 1.27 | 1.31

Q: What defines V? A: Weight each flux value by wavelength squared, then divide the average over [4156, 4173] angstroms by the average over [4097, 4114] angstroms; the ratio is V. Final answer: 1.22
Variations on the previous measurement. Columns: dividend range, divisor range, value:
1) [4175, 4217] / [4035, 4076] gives 1.06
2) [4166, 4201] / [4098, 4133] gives 1.07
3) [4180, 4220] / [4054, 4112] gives 1.09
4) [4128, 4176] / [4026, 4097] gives 1.07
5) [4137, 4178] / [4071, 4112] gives 1.12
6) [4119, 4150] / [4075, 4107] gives 1.12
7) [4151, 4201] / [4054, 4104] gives 1.10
